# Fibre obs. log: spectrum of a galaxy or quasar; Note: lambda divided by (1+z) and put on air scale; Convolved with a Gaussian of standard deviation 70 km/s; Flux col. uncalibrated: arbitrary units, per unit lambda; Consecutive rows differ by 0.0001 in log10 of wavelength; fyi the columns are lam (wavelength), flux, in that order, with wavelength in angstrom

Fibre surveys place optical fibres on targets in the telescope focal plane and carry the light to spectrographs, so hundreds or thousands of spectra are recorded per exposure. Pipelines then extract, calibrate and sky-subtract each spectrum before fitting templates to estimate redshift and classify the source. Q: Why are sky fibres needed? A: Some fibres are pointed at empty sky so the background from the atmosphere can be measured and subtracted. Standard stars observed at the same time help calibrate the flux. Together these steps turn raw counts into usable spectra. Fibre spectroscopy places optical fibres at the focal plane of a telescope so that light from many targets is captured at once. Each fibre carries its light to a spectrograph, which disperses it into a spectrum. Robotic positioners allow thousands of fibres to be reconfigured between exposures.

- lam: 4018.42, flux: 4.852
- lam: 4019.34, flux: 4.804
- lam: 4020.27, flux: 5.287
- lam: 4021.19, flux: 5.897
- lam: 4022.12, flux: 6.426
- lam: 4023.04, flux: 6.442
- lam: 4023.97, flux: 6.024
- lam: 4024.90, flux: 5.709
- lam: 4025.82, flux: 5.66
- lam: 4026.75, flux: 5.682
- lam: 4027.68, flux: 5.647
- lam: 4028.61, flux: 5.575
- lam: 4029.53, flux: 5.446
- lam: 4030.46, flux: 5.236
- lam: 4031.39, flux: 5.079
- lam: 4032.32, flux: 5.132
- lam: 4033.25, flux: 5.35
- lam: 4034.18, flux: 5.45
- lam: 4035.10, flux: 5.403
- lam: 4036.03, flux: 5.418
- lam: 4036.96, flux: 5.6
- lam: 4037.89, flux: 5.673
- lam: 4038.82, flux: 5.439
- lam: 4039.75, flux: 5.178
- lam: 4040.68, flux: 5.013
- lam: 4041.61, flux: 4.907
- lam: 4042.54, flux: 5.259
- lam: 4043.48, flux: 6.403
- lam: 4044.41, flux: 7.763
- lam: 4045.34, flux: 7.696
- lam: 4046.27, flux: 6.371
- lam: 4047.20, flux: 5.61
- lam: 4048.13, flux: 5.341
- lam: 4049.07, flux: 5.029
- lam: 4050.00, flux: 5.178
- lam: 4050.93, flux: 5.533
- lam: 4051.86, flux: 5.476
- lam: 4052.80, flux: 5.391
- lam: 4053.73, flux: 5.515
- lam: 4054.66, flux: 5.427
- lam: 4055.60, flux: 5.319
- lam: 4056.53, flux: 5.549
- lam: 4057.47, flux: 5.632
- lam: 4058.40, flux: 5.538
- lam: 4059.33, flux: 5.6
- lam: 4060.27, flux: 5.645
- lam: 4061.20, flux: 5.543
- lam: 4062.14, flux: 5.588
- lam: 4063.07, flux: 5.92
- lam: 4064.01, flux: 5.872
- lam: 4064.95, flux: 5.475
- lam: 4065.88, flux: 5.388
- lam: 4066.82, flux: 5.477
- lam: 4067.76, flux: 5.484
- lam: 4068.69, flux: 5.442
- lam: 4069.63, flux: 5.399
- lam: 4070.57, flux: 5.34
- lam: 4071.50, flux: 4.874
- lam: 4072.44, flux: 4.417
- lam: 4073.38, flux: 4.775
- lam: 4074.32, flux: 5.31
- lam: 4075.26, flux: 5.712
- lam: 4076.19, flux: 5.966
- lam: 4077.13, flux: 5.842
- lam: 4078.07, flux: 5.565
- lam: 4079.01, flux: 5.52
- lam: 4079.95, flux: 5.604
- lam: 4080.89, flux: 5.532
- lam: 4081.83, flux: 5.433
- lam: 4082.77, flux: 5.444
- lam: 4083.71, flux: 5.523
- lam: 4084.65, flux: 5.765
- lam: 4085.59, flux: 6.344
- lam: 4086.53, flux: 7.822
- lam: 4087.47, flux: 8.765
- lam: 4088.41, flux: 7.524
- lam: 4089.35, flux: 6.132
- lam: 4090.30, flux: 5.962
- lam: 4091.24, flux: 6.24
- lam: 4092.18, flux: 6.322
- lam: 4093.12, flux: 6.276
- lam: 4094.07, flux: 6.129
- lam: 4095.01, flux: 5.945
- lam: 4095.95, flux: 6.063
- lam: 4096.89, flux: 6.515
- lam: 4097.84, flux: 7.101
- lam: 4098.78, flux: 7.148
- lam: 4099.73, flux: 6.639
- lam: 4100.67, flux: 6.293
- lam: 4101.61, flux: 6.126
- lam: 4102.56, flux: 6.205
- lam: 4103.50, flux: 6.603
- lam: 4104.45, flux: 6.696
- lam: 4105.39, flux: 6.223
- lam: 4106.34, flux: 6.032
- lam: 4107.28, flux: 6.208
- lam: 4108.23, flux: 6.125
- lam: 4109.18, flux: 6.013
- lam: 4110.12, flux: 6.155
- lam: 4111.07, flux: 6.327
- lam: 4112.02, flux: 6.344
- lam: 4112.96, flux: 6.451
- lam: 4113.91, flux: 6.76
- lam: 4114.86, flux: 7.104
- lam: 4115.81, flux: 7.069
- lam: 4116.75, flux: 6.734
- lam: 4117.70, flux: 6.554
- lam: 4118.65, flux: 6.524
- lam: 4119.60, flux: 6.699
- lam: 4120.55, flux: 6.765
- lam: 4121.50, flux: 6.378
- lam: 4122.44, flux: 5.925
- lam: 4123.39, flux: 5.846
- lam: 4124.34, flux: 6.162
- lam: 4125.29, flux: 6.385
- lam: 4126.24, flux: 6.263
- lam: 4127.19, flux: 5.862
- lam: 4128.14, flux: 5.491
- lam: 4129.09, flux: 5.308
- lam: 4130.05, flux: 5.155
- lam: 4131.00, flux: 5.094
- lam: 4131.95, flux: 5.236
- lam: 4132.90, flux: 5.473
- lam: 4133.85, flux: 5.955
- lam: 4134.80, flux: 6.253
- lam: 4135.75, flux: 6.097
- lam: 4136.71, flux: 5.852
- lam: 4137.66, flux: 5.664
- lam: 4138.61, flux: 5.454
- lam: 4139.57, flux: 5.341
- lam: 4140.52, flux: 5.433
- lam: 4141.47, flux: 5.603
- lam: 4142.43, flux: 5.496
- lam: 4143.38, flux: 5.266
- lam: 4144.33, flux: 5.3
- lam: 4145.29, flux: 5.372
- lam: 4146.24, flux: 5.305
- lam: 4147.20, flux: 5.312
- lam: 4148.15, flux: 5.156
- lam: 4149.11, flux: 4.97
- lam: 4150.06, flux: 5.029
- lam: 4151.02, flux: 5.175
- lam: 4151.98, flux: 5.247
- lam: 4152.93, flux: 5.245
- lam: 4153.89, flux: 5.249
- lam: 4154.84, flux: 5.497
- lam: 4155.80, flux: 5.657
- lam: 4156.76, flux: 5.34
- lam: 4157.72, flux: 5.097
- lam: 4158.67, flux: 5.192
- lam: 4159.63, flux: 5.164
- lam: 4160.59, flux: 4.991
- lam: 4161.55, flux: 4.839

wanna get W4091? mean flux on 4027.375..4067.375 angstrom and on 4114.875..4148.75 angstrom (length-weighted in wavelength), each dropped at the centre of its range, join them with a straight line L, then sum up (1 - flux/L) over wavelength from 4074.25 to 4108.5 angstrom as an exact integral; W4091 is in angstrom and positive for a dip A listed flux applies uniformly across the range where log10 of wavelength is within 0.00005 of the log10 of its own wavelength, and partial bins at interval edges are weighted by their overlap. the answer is -3.2 angstrom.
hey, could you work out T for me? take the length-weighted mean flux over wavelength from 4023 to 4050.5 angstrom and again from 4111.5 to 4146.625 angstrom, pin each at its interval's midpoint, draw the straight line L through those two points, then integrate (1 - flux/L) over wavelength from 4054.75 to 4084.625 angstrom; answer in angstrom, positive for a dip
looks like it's 1.42 angstrom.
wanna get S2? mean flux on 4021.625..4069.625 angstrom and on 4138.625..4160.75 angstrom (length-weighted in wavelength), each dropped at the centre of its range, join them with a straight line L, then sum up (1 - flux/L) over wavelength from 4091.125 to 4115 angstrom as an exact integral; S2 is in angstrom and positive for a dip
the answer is -4.1 angstrom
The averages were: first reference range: 5.62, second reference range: 5.29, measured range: 6.38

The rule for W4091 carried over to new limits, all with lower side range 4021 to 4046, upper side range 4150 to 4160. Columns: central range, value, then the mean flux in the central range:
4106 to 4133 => -3.8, 6.16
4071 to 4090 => -1.2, 5.89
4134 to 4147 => -0.6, 5.57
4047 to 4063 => 0.5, 5.48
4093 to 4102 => -1.6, 6.43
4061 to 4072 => 0.2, 5.48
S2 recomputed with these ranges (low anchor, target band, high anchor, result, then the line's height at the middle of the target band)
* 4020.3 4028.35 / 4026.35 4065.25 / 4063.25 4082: 0.6 angstrom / 5.69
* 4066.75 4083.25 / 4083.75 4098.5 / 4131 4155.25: -3.2 angstrom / 5.4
